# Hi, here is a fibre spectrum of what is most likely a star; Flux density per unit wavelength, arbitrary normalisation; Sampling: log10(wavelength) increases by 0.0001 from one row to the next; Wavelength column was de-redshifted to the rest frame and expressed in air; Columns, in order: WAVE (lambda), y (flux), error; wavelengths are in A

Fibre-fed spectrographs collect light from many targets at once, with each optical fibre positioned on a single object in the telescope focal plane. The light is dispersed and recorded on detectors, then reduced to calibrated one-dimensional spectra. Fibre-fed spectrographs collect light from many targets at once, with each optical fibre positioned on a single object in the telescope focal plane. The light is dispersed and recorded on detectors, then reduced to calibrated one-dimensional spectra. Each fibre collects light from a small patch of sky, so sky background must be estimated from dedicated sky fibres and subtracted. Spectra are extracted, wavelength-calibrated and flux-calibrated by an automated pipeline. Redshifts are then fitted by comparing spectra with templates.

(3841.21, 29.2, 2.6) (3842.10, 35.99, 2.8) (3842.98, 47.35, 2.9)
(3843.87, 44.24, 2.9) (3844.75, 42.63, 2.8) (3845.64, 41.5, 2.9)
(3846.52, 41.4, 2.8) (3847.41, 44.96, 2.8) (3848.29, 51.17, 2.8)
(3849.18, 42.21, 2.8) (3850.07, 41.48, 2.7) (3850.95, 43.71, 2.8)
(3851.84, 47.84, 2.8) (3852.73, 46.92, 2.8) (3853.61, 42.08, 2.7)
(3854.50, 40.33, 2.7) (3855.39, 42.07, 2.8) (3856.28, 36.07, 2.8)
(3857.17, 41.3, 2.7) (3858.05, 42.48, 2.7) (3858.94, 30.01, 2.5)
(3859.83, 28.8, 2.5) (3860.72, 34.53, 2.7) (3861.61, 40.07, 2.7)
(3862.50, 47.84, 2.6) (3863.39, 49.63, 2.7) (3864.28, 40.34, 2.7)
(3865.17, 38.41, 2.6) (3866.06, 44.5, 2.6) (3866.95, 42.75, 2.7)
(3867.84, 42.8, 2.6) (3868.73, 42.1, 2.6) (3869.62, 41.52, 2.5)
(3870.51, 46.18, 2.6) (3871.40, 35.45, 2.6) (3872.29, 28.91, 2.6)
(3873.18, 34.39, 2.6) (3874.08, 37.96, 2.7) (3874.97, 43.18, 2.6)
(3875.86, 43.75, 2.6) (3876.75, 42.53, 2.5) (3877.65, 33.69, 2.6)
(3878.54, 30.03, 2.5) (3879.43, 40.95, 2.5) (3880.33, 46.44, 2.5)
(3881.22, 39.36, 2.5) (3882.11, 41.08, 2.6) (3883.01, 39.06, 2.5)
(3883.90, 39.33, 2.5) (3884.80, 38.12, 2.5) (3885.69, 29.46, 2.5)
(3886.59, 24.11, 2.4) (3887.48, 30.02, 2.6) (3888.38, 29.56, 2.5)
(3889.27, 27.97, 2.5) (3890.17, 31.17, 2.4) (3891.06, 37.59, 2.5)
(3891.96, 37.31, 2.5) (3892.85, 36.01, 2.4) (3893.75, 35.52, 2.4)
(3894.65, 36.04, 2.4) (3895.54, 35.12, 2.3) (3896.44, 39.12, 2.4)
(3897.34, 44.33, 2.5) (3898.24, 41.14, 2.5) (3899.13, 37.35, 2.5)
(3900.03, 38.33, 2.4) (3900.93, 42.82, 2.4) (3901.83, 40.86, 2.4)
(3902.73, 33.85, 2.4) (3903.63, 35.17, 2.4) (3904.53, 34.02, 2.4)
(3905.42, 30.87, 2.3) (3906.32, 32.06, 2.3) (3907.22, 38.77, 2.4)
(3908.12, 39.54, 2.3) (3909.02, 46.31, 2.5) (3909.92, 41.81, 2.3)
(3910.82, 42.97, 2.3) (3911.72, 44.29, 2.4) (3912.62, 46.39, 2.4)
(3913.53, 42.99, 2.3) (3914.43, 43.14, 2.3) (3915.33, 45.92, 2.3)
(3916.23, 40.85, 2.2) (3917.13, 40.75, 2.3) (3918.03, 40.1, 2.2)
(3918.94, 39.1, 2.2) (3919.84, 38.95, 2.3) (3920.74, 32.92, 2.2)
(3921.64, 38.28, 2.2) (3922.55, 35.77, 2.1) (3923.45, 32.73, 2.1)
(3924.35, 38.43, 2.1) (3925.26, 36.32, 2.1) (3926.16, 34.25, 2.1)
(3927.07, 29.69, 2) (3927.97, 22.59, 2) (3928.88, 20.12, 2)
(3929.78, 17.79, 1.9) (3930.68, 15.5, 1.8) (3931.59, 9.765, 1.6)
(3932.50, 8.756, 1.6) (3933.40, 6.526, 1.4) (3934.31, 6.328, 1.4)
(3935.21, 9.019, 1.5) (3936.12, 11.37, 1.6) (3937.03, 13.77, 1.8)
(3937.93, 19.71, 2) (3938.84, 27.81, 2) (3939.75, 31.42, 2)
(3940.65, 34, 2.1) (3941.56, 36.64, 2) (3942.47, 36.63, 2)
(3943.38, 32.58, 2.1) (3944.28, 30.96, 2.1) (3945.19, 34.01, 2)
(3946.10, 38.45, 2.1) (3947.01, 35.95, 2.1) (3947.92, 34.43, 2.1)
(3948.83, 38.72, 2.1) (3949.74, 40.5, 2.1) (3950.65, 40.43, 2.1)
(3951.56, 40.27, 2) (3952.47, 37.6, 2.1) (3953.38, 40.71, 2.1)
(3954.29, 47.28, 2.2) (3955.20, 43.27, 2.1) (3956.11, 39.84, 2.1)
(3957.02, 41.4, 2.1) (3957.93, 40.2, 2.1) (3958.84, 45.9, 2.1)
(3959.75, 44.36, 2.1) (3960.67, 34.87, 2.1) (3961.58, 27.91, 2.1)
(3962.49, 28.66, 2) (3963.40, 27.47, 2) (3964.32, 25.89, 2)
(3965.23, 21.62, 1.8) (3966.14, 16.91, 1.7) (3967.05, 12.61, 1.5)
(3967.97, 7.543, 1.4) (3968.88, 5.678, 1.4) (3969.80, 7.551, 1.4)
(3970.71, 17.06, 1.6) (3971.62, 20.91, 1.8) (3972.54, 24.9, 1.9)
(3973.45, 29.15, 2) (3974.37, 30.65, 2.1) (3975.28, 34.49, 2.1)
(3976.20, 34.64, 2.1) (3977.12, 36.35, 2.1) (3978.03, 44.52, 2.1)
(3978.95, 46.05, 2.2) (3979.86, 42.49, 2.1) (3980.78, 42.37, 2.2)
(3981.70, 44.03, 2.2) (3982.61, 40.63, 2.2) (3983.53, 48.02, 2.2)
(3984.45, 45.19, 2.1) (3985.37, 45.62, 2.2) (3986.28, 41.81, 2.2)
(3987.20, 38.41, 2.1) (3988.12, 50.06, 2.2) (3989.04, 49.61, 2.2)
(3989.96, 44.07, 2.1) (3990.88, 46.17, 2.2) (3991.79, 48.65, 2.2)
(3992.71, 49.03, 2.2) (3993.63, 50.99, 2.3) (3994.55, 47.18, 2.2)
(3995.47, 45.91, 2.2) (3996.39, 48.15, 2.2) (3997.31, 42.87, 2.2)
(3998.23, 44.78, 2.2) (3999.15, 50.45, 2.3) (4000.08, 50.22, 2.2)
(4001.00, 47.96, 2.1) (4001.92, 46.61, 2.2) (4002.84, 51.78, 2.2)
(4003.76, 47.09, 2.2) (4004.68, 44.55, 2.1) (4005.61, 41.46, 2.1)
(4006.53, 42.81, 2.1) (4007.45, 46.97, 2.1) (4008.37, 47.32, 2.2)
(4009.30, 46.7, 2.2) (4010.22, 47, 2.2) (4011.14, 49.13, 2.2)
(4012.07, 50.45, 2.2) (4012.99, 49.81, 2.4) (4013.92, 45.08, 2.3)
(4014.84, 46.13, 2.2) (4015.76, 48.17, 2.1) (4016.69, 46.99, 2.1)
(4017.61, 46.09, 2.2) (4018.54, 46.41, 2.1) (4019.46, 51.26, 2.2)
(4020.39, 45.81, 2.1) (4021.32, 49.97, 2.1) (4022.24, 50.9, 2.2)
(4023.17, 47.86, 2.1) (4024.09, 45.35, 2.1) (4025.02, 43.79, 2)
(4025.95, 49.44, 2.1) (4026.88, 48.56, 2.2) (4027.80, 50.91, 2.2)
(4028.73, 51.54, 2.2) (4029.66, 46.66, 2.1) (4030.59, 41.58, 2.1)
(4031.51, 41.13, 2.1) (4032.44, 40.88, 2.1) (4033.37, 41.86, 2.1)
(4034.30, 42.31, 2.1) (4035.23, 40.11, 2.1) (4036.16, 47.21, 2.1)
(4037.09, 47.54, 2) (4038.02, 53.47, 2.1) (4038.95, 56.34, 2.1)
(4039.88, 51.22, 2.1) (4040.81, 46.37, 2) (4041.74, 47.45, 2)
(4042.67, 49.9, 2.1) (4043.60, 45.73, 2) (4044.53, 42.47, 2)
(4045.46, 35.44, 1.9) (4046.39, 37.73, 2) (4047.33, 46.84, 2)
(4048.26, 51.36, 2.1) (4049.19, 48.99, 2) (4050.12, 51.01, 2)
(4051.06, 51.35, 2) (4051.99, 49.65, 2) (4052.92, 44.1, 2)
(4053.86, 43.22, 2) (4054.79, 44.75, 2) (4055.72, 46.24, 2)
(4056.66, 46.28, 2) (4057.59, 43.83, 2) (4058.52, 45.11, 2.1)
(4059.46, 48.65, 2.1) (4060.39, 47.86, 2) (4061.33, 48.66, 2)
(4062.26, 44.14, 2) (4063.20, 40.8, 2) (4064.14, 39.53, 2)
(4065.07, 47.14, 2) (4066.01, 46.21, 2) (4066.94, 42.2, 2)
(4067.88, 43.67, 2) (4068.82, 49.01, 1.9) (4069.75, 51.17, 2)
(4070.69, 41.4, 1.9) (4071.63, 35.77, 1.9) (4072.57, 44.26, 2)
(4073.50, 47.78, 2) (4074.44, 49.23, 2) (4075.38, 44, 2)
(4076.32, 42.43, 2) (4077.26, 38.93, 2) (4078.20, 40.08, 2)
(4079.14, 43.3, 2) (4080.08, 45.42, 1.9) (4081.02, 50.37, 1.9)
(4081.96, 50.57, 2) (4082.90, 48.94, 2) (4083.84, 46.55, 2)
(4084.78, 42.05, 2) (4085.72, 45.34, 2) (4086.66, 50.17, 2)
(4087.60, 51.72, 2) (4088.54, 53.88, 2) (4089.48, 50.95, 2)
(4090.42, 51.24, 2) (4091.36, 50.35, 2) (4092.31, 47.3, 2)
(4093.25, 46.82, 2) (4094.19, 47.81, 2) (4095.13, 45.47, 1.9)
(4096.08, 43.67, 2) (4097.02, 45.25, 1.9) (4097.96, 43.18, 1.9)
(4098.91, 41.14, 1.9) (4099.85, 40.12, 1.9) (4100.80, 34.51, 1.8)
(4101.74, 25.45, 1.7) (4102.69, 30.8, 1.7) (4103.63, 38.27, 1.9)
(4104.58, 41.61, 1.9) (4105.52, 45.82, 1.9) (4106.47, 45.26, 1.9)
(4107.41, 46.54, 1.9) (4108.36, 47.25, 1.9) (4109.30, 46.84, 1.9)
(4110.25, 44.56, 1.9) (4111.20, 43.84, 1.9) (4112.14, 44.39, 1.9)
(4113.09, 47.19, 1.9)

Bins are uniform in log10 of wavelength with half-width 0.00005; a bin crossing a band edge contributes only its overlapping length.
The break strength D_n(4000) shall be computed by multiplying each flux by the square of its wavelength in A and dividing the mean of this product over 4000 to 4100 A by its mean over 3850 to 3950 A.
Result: 1.4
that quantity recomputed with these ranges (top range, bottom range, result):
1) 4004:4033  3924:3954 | 1.76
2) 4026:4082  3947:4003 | 1.25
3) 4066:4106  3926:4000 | 1.42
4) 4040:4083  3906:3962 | 1.44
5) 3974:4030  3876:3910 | 1.32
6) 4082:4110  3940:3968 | 1.39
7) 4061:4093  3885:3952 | 1.51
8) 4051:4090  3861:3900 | 1.32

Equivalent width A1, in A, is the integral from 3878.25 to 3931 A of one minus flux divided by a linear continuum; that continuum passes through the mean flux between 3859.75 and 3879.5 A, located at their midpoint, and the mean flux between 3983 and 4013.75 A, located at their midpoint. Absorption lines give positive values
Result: 6.7 A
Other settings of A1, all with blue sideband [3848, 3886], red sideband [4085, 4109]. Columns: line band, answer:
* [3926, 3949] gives 9.6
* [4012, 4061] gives -3.9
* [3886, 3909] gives 2.9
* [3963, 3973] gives 5.9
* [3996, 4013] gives -1.7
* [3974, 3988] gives 0.3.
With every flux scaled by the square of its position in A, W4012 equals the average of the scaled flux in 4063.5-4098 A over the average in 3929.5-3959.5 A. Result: 1.6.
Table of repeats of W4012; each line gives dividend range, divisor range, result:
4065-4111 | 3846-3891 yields 1.27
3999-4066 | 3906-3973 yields 1.58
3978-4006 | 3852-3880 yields 1.23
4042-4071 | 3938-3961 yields 1.28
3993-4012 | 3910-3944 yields 1.63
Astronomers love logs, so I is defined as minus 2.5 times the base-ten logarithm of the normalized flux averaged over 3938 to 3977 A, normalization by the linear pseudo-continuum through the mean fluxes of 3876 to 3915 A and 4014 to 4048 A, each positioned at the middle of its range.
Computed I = 0.31 mag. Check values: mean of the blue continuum 37.7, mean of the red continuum 46.4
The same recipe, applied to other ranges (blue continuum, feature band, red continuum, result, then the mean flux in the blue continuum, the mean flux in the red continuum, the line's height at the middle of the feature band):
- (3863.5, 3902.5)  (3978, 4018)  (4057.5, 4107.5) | -0.11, 37.9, 44.7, 41.8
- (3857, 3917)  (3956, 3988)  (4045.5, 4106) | 0.26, 38.5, 44.9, 41.4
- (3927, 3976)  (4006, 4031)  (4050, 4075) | -0.23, 27.4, 45.6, 38.4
